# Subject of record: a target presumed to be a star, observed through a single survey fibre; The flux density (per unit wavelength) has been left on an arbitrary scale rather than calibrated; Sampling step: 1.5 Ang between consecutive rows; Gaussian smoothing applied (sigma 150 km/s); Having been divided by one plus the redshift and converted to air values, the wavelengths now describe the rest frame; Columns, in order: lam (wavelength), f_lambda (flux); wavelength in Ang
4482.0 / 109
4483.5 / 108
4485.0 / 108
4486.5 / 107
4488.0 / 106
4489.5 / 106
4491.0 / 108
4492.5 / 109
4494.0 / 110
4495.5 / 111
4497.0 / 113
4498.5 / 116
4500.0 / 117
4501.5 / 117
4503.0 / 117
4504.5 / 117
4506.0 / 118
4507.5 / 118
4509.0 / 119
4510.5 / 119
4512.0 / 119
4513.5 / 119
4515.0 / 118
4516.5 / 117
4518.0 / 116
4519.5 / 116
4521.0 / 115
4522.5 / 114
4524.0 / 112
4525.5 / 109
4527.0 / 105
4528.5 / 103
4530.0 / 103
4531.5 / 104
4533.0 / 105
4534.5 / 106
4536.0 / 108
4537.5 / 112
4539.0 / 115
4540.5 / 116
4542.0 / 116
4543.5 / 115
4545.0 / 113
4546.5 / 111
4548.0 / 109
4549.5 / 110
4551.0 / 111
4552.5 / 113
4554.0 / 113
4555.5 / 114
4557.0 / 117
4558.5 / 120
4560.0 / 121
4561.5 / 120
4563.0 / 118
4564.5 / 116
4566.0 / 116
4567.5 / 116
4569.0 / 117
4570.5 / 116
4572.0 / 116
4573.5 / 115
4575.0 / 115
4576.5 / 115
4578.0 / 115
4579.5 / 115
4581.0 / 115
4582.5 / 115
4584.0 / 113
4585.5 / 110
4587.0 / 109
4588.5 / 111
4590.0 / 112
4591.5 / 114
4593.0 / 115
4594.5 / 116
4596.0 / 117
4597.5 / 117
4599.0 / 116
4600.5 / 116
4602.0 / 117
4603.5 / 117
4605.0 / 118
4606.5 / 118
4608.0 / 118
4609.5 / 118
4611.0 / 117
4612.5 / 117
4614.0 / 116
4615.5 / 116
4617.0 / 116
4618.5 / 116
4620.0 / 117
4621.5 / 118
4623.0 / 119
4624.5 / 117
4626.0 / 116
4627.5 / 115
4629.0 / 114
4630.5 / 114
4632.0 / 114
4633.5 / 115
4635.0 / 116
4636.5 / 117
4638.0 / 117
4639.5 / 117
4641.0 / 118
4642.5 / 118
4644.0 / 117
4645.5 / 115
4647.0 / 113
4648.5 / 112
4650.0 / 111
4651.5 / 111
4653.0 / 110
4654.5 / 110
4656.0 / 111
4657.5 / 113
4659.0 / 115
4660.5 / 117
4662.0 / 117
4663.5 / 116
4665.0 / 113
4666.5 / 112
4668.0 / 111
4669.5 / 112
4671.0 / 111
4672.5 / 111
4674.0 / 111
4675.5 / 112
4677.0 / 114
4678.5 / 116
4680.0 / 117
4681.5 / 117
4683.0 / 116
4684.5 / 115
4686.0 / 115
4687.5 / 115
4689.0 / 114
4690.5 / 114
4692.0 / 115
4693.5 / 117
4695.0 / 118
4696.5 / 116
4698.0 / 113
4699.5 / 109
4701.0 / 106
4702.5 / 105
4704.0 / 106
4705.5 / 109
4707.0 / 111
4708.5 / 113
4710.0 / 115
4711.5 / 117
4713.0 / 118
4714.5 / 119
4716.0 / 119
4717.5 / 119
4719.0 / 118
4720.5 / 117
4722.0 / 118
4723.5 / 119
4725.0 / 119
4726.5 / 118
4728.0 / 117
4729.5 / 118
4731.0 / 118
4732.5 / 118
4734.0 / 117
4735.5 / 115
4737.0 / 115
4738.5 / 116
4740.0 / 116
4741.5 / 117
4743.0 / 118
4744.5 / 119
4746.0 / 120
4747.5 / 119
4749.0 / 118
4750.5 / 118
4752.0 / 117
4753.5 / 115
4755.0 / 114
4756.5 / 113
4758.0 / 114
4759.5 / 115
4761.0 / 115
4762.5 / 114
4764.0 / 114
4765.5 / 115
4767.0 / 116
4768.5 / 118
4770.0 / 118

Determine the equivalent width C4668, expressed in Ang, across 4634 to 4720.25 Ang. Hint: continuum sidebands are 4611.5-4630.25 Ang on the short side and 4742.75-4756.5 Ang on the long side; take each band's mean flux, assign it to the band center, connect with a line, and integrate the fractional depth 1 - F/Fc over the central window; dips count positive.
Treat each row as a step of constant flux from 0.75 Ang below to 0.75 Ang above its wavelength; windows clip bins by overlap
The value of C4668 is 2.0 Ang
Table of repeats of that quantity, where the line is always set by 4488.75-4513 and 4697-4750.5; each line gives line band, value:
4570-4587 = 0.11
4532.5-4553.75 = 0.62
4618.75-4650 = -0.14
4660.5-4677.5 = 0.38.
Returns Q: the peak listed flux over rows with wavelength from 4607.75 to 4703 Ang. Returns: 119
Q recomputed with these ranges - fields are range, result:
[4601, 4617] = 118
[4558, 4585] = 121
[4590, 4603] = 117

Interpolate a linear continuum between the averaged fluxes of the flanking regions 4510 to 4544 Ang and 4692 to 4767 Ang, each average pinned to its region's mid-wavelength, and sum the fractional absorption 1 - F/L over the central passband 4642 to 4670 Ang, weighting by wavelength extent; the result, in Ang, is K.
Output 0.2 Ang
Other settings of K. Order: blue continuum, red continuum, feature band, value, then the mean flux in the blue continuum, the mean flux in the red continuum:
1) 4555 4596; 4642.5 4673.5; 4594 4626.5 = -0.7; 115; 113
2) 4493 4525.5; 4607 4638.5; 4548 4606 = 0.5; 116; 116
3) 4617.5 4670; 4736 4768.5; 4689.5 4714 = 0.6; 115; 116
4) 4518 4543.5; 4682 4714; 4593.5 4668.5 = -2.3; 110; 113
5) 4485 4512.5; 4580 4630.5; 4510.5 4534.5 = 0.5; 114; 116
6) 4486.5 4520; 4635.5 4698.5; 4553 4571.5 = -0.4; 115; 114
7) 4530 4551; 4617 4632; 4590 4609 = -0.3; 110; 116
